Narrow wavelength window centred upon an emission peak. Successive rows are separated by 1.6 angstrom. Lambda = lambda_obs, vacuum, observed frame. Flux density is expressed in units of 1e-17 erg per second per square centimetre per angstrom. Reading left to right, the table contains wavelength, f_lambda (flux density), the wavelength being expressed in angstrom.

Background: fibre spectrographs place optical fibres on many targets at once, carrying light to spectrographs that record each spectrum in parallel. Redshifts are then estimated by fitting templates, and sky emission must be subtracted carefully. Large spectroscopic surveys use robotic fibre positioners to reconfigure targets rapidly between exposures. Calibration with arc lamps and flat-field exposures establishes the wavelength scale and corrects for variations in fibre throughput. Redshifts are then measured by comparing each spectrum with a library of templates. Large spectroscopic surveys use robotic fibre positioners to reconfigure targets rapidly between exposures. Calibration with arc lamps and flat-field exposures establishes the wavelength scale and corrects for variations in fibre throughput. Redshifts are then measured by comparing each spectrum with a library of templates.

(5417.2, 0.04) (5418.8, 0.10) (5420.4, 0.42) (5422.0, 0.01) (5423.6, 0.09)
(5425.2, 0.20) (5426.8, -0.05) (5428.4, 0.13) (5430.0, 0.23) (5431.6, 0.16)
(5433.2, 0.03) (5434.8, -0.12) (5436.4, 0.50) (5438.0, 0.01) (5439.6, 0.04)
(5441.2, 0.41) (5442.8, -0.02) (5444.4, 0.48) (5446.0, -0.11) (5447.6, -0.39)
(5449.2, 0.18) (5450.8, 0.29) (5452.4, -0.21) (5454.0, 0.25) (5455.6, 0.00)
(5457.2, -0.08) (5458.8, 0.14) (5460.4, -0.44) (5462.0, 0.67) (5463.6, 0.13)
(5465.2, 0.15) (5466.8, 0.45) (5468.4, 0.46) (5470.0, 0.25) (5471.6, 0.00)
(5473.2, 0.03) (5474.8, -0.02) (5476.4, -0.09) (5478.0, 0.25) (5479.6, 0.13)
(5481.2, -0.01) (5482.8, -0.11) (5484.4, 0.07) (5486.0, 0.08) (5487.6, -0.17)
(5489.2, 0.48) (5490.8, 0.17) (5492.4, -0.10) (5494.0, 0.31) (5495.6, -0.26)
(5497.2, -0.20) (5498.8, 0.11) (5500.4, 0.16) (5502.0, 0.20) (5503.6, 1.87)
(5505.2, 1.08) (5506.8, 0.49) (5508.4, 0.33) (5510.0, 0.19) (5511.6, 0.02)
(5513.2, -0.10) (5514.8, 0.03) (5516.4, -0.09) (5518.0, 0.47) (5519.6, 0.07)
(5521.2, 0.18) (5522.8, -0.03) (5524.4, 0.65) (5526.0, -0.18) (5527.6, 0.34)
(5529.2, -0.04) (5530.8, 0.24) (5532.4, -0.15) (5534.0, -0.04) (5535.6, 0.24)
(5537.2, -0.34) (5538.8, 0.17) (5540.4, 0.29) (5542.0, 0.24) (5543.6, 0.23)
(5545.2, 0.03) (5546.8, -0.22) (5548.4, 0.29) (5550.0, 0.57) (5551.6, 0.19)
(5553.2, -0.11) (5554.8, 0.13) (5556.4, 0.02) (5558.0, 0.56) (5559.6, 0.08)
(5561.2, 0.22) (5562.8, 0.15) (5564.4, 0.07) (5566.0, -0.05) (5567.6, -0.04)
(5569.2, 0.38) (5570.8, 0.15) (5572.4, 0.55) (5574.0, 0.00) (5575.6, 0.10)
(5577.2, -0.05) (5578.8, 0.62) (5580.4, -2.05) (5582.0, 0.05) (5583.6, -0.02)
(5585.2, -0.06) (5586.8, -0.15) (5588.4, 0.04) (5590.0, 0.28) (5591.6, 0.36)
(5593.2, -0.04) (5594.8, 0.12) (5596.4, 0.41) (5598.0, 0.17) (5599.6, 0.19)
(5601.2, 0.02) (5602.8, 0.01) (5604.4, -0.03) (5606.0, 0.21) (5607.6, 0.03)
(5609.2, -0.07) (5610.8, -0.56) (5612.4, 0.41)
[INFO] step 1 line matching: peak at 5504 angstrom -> H-beta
